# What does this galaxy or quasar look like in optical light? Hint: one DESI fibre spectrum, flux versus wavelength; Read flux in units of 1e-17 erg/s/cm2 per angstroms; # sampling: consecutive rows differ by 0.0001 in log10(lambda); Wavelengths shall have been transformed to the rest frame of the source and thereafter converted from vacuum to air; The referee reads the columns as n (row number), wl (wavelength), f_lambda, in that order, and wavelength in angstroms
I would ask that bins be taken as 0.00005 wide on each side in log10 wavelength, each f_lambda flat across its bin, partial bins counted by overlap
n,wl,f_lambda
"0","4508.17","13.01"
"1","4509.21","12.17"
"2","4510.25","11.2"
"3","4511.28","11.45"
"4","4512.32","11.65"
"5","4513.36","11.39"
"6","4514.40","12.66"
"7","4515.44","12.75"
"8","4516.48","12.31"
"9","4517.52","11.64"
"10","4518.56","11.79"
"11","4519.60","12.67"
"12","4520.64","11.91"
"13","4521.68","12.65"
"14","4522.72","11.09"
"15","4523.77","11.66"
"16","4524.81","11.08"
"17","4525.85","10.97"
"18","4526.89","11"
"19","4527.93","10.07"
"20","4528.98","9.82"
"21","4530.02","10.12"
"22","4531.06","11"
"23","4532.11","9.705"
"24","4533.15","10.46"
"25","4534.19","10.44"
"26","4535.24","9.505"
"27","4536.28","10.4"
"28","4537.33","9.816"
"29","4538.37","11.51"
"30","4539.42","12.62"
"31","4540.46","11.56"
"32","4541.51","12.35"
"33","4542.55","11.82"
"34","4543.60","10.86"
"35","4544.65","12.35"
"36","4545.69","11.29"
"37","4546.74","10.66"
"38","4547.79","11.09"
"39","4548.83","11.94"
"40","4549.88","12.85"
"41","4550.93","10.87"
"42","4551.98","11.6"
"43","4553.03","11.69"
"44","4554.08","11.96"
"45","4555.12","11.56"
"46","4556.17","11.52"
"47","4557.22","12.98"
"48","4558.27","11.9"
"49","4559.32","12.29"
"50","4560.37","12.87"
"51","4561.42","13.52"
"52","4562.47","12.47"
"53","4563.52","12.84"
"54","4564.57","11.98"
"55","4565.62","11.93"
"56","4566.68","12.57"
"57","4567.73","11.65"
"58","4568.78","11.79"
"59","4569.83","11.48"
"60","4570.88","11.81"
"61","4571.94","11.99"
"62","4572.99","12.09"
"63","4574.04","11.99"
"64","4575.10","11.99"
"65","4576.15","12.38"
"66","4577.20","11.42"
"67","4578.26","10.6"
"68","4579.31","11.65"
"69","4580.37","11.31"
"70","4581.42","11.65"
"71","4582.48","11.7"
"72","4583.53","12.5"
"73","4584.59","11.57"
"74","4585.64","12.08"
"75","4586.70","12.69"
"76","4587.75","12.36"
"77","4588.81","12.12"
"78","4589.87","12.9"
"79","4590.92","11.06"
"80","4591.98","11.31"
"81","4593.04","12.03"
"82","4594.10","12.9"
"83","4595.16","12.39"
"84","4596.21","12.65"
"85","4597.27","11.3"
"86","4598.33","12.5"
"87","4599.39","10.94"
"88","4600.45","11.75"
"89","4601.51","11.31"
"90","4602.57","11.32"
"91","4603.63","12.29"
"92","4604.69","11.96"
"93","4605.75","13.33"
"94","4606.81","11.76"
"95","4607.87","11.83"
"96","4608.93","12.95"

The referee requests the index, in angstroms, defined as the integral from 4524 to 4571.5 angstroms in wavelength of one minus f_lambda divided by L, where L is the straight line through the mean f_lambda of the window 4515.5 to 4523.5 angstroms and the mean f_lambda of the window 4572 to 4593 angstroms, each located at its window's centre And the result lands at 1.9 angstroms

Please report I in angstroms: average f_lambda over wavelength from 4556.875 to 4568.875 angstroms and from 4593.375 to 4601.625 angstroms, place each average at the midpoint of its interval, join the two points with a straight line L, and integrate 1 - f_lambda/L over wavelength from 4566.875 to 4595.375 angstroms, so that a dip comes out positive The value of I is 0.7 angstroms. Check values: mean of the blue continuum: 12.4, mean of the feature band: 11.9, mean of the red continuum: 12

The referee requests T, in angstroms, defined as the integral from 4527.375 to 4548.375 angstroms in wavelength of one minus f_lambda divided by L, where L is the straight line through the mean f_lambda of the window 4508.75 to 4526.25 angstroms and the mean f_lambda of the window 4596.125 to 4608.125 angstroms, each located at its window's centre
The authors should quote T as 1.72 angstroms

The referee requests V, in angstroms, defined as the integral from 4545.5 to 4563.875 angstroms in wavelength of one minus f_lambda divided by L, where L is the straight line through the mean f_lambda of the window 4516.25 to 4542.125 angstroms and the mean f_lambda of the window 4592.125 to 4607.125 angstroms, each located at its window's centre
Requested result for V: -0.89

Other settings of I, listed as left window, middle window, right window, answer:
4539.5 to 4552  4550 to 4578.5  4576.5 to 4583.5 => -1.1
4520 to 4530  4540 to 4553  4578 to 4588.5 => -0.3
